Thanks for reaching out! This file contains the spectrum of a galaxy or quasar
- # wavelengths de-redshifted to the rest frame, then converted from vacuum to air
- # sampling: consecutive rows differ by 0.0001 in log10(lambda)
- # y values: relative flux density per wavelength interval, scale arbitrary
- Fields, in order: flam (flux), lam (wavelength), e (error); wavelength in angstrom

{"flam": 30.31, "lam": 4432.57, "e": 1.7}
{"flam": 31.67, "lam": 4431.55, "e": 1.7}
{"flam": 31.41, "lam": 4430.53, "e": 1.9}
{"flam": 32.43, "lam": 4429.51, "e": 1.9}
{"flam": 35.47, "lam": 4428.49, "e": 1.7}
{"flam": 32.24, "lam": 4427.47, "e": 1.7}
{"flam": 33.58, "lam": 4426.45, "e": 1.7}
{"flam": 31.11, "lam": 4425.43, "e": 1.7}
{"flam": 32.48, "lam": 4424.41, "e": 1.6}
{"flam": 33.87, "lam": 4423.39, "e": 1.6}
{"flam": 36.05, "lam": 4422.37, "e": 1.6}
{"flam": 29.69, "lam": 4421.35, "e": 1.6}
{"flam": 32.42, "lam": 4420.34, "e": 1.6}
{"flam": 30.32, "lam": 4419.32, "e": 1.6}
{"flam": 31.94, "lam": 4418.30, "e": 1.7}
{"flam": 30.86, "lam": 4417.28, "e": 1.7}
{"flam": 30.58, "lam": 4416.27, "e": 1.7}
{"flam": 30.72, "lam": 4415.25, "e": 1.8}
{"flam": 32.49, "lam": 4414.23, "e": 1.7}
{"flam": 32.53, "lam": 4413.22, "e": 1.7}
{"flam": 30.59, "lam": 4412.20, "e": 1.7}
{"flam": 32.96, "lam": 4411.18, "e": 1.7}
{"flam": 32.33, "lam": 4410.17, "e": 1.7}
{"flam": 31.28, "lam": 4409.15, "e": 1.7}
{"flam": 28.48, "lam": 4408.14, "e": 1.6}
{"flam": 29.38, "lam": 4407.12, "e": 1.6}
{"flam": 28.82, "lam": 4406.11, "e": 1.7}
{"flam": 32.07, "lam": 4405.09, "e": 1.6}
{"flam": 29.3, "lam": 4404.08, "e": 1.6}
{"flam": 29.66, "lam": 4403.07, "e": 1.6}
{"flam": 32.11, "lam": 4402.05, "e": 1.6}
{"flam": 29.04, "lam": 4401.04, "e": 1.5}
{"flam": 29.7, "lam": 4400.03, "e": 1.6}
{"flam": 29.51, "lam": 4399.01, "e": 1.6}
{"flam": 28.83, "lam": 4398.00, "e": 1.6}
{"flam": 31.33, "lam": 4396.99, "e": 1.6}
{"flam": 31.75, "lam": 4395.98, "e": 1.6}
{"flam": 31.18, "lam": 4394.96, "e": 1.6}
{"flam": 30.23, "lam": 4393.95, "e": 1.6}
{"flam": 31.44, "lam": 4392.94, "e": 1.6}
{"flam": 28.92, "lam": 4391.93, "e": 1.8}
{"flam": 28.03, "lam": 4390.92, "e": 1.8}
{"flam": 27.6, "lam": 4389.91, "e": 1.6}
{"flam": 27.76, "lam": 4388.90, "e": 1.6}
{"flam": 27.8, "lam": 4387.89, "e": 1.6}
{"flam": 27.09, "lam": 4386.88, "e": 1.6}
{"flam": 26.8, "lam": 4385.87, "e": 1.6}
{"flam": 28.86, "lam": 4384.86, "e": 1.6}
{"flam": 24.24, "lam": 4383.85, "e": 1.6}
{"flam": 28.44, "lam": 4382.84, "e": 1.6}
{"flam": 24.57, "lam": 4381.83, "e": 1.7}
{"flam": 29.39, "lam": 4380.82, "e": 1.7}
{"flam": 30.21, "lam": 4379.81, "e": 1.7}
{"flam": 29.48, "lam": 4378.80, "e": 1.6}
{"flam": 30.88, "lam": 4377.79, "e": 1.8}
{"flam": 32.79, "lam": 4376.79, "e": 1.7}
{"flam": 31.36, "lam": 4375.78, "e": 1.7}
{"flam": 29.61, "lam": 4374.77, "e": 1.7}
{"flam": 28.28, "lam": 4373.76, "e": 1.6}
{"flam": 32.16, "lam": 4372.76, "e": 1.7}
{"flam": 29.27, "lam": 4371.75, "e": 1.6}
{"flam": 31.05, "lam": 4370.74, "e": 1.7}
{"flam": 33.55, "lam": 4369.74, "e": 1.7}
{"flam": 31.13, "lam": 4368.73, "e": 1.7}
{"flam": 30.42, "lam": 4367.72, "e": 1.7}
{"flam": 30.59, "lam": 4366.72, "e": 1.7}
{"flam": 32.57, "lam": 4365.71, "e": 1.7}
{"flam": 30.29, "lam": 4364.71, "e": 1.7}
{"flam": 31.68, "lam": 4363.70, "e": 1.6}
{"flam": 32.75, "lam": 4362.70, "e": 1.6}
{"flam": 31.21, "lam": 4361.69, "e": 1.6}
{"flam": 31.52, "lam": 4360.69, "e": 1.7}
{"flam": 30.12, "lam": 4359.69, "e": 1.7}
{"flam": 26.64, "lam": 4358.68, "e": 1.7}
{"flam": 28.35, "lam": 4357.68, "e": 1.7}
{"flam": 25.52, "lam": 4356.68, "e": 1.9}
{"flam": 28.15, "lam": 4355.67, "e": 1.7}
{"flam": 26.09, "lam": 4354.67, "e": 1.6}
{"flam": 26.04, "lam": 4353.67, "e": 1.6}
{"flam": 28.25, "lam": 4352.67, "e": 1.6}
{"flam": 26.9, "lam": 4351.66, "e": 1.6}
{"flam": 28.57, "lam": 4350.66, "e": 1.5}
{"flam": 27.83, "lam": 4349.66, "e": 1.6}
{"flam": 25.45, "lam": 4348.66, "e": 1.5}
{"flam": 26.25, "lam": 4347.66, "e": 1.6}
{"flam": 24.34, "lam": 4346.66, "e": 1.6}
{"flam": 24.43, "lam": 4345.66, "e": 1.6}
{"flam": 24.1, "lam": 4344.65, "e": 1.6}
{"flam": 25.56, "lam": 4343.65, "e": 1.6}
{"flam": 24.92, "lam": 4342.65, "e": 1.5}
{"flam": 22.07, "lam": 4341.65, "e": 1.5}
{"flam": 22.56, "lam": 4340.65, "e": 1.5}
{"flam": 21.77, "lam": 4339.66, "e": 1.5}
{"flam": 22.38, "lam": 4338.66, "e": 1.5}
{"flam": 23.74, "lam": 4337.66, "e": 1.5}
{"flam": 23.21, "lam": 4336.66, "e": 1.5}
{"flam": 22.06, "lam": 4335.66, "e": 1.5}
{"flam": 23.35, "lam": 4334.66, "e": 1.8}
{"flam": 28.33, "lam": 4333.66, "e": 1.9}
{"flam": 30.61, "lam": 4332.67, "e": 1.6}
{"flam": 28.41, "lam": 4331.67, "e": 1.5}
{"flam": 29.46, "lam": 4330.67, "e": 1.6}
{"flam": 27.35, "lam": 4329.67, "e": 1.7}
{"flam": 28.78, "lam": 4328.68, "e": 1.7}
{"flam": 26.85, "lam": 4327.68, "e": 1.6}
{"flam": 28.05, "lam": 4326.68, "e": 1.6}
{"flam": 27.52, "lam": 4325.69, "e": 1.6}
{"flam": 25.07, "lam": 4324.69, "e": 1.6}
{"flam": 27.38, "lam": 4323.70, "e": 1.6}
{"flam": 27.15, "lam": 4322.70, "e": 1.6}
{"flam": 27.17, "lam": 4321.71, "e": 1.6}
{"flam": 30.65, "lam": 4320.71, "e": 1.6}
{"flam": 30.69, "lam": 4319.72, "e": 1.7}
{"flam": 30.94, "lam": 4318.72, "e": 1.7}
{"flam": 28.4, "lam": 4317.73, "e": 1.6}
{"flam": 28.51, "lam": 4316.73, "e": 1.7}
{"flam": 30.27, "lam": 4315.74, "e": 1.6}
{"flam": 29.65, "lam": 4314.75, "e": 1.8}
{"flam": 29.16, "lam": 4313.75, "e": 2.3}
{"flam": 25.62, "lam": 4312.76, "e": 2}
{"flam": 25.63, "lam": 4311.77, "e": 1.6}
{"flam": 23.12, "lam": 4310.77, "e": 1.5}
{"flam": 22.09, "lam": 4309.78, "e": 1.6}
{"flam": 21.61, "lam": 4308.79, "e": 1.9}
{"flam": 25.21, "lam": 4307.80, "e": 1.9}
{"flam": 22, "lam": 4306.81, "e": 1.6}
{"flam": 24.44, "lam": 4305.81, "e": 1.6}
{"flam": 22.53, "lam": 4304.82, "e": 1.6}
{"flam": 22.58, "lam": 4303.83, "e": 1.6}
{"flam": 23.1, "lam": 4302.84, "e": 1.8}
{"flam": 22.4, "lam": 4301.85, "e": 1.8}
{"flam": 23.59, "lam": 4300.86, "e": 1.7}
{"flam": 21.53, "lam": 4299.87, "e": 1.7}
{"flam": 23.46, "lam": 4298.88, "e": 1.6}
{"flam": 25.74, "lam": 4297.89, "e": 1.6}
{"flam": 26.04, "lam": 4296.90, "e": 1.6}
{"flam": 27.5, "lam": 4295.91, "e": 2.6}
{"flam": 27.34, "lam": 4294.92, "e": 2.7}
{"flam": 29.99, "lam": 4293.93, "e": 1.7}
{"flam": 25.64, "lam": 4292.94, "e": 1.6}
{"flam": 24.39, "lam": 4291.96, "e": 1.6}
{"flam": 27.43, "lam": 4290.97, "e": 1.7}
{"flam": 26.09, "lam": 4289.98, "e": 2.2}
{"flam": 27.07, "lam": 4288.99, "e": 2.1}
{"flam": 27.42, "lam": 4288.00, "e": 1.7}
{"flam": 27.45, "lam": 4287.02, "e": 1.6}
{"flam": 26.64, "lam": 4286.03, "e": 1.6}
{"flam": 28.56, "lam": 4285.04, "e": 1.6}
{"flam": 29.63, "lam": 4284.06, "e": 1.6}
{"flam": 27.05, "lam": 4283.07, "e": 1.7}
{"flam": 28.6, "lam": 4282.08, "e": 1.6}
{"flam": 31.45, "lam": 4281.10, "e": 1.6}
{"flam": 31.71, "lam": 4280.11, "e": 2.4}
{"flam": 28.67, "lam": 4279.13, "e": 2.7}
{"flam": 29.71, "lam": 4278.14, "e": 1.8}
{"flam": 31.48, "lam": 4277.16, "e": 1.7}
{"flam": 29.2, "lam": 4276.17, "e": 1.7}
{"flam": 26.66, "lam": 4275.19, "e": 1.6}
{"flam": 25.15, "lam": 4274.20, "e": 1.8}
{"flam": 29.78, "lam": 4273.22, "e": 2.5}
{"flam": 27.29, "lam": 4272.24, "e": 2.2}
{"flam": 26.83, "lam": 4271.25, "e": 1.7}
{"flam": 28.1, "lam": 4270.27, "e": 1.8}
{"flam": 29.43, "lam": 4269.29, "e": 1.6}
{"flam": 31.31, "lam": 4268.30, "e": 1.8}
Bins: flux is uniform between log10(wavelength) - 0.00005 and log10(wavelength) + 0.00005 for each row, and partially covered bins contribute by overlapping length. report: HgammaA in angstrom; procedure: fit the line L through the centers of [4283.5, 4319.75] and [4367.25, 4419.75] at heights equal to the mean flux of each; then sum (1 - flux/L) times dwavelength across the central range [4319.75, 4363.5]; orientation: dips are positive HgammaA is 1.5 angstrom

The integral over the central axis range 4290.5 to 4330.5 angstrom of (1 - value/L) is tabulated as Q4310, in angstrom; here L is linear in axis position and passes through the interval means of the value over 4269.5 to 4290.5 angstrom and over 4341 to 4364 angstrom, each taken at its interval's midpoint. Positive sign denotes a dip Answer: 2.36 angstrom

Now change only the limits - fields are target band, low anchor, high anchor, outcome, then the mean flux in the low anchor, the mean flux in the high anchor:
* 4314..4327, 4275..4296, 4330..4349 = -1.3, 28.2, 24.9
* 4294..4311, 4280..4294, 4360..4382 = 2.6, 27.8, 30.8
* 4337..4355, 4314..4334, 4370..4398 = 2.4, 28.6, 29.3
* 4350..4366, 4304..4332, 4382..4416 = -0.4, 26.9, 29.7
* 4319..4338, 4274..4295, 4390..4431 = 1.3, 28.1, 31.1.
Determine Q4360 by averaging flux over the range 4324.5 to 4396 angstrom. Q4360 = 28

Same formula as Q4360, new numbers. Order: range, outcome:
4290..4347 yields 25.8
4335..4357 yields 25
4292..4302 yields 25.4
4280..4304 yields 26.5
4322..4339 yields 26.5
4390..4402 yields 30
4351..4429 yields 30.2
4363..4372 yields 31.3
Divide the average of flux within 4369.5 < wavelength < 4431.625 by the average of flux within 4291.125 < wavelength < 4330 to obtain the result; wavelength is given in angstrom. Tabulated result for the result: 1.17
